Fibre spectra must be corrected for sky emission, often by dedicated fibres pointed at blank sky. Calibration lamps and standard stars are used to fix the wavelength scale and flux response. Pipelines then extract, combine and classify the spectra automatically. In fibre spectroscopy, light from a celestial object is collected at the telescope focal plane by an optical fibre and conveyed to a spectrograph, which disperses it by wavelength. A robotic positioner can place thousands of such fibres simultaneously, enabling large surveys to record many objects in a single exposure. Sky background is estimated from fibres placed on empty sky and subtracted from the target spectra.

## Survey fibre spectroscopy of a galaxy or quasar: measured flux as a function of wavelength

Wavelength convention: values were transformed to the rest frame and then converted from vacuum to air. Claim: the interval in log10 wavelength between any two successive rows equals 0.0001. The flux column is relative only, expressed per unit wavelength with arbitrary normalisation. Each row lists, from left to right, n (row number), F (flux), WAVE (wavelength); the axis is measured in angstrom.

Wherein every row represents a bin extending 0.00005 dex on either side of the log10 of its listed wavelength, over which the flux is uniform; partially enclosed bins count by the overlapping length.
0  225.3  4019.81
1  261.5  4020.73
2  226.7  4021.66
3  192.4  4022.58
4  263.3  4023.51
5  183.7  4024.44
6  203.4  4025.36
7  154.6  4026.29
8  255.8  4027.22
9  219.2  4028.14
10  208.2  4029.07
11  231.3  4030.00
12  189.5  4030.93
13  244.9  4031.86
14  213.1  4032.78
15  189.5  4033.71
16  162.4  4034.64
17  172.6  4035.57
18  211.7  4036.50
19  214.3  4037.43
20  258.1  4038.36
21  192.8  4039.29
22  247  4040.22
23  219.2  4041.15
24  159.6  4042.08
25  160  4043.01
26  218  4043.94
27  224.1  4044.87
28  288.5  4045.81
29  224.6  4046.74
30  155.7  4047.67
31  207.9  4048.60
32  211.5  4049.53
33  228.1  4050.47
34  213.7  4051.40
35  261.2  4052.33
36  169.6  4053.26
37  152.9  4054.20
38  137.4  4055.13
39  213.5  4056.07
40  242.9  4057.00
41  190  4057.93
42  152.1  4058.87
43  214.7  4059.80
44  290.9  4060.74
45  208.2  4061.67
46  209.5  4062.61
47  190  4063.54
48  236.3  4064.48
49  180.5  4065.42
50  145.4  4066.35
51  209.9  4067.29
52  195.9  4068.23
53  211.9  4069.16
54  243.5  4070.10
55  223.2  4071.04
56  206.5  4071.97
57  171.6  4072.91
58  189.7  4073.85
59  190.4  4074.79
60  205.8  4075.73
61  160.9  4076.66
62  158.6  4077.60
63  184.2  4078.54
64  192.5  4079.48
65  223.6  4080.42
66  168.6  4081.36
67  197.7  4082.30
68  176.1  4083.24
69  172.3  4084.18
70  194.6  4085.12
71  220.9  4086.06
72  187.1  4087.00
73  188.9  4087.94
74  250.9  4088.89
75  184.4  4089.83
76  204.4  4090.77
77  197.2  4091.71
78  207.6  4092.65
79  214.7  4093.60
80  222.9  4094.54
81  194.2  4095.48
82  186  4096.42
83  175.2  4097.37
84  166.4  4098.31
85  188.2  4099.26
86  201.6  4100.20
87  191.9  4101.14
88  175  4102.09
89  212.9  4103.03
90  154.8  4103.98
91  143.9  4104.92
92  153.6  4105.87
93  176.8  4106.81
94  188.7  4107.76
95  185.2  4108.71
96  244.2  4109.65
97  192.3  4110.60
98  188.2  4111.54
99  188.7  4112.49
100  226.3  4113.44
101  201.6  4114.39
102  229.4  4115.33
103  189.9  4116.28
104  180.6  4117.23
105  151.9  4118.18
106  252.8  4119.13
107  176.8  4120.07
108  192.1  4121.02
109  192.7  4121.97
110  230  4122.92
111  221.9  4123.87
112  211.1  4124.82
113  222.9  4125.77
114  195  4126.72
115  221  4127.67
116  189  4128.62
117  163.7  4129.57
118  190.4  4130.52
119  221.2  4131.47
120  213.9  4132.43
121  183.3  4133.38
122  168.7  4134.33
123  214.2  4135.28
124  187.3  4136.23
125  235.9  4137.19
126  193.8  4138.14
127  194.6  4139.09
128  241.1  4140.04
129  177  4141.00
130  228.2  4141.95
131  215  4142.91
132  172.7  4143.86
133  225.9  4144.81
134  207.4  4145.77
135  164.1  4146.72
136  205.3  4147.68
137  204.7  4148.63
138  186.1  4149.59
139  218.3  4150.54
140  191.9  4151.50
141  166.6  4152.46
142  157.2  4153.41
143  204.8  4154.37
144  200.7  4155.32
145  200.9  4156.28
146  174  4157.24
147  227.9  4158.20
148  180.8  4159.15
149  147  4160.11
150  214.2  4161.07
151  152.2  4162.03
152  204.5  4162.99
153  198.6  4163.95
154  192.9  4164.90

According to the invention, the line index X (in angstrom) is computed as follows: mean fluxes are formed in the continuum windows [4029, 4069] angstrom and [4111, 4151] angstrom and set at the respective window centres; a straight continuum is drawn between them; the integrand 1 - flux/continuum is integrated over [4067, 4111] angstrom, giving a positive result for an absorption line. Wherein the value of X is 2.3 angstrom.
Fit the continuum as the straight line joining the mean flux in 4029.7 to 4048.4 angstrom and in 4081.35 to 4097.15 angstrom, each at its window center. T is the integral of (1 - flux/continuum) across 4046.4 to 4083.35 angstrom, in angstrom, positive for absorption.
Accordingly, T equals 0.86 angstrom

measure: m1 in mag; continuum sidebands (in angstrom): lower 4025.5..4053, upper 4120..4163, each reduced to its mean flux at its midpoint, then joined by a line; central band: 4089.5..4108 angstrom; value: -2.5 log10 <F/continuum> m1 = 0.09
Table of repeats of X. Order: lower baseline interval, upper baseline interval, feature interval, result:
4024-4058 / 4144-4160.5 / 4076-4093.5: 0.6 angstrom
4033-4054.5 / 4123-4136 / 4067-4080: 0.6 angstrom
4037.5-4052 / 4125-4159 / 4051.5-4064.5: 0.5 angstrom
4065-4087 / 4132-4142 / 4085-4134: 0.3 angstrom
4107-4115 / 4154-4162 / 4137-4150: -0.6 angstrom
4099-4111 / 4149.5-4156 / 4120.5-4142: -1.8 angstrom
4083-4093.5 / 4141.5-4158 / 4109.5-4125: -0.4 angstrom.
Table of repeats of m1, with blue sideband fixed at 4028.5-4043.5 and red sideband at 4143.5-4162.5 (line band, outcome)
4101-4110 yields 0.08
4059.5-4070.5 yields -0.05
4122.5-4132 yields -0.07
